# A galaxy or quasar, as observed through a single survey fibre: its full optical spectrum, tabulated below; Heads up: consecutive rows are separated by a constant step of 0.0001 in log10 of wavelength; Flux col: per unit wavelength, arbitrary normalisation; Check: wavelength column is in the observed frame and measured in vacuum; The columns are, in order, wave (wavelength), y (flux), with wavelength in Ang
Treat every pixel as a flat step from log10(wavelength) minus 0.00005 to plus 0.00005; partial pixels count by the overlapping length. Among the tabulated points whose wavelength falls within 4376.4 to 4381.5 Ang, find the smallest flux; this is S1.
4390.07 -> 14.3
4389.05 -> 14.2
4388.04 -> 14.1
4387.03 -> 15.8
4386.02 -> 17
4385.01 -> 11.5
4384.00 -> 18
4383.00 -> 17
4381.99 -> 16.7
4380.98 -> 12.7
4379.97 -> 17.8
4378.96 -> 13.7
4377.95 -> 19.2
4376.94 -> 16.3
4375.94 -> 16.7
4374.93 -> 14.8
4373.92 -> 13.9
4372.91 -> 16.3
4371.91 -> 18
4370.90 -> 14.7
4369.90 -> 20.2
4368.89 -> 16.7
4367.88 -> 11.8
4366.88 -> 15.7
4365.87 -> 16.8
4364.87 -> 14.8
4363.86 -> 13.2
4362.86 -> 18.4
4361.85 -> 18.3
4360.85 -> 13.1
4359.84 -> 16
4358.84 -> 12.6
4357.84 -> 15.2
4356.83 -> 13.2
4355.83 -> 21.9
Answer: 12.7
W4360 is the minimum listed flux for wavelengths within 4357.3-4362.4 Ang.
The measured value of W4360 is 12.6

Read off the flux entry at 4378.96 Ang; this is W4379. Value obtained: 13.7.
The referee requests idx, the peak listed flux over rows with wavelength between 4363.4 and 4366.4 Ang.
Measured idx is 16.8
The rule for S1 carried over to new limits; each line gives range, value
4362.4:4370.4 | 11.8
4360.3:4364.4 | 13.1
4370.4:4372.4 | 14.7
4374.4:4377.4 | 14.8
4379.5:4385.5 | 11.5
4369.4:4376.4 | 13.9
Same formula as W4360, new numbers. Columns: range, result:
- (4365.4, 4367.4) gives 15.7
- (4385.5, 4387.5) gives 15.8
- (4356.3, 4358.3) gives 13.2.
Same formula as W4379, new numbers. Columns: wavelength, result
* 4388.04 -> 14.1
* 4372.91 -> 16.3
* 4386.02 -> 17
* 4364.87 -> 14.8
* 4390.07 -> 14.3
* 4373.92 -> 13.9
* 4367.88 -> 11.8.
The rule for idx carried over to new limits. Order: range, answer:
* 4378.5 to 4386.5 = 18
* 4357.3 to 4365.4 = 18.4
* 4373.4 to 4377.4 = 16.7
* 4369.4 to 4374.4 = 20.2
